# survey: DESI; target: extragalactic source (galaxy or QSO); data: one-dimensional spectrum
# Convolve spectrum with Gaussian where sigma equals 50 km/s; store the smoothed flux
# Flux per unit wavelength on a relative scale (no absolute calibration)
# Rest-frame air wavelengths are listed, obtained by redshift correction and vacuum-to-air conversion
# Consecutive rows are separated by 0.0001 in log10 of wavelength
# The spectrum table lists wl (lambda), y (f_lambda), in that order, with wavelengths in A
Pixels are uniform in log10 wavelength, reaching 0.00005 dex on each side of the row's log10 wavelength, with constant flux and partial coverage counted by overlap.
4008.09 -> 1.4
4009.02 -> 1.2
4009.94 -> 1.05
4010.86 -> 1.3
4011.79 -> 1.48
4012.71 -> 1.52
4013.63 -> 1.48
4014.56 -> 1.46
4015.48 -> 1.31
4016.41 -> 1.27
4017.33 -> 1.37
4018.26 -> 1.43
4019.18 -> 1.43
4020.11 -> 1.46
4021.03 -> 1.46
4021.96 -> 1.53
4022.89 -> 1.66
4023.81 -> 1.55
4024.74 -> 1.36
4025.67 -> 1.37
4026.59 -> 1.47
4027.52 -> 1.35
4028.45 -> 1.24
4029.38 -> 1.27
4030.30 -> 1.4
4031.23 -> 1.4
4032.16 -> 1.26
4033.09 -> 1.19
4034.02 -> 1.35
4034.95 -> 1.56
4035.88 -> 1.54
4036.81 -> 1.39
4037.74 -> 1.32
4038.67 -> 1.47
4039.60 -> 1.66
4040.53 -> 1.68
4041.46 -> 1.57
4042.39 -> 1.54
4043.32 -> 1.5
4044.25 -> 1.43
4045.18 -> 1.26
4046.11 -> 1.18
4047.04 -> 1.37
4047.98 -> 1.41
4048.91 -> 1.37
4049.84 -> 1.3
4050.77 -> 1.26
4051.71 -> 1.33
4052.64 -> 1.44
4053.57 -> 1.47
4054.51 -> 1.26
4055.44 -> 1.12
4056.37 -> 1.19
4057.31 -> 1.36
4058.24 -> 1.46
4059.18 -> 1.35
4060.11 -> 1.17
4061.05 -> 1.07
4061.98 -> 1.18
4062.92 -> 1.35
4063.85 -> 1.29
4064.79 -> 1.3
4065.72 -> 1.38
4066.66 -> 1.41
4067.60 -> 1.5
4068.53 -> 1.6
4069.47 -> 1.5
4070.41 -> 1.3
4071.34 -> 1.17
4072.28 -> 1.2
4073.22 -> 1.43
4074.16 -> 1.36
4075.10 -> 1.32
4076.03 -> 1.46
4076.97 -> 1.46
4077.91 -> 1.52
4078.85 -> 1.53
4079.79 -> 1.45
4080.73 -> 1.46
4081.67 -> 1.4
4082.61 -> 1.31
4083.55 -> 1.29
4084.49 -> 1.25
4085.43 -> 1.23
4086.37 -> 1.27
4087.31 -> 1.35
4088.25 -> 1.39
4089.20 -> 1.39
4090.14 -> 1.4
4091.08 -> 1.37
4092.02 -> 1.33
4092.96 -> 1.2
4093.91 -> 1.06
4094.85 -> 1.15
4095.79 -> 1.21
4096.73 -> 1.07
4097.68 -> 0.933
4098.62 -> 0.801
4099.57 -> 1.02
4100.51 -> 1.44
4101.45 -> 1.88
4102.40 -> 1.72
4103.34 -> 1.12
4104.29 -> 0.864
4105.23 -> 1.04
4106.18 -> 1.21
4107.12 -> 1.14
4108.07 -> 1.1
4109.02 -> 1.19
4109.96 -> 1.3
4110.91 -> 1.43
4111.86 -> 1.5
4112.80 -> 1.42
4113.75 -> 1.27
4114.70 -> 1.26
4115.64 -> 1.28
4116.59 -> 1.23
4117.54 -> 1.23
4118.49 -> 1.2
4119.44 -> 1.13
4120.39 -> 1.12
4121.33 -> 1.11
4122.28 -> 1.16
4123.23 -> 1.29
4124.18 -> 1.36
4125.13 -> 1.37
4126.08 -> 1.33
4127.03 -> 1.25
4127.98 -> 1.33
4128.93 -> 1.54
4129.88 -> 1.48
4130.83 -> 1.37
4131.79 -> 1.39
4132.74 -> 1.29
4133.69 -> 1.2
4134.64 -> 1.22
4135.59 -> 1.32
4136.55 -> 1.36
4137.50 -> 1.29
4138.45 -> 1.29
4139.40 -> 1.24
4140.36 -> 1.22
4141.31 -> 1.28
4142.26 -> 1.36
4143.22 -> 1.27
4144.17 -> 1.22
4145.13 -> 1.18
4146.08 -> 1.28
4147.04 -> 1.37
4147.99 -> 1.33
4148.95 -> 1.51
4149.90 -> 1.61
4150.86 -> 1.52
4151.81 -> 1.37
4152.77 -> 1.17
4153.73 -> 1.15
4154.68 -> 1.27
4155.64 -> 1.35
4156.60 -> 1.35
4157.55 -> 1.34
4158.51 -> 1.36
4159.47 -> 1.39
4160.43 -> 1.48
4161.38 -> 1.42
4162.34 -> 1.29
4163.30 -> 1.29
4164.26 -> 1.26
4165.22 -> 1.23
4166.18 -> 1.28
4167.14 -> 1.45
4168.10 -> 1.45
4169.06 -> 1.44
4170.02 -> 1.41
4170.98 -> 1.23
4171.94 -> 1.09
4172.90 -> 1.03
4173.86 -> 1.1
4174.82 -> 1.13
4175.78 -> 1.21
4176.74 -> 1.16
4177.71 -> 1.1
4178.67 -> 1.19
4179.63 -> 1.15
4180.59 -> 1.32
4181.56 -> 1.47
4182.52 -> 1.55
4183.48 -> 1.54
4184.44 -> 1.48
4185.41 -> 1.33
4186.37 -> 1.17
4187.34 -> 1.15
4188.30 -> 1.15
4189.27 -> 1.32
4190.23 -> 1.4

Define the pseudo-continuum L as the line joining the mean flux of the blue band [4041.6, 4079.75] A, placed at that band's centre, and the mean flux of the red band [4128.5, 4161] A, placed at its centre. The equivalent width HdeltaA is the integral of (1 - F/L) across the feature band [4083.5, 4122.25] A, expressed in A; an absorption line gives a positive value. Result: 3.0 A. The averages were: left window 1.36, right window 1.33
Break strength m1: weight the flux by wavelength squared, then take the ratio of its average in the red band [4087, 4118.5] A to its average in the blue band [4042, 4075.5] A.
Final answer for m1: 1.0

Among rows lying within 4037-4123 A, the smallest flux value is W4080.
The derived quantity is 0.801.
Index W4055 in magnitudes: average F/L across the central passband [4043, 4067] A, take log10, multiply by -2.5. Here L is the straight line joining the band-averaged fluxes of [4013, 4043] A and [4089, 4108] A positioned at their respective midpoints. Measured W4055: 0.03 mag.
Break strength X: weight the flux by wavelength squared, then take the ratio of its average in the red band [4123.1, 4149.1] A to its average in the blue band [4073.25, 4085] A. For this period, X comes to 0.97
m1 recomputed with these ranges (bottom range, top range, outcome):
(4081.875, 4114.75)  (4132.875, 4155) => 1.06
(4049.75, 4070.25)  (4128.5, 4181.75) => 1.03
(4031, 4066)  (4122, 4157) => 1.02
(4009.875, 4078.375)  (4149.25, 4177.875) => 1.00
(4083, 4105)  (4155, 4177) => 1.07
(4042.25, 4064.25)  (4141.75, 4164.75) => 1.07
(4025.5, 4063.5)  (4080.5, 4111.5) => 0.94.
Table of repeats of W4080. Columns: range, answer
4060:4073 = 1.07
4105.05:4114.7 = 1.04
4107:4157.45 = 1.1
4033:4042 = 1.19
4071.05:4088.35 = 1.17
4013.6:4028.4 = 1.27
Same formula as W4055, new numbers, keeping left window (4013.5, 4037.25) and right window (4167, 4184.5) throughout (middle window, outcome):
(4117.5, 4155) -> 0.01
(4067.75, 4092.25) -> -0.01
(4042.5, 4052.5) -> 0.03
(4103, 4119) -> 0.10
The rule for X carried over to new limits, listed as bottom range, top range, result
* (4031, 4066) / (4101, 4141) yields 0.98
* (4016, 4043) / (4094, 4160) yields 0.94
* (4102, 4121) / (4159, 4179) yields 1.06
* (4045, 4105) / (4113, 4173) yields 1.03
